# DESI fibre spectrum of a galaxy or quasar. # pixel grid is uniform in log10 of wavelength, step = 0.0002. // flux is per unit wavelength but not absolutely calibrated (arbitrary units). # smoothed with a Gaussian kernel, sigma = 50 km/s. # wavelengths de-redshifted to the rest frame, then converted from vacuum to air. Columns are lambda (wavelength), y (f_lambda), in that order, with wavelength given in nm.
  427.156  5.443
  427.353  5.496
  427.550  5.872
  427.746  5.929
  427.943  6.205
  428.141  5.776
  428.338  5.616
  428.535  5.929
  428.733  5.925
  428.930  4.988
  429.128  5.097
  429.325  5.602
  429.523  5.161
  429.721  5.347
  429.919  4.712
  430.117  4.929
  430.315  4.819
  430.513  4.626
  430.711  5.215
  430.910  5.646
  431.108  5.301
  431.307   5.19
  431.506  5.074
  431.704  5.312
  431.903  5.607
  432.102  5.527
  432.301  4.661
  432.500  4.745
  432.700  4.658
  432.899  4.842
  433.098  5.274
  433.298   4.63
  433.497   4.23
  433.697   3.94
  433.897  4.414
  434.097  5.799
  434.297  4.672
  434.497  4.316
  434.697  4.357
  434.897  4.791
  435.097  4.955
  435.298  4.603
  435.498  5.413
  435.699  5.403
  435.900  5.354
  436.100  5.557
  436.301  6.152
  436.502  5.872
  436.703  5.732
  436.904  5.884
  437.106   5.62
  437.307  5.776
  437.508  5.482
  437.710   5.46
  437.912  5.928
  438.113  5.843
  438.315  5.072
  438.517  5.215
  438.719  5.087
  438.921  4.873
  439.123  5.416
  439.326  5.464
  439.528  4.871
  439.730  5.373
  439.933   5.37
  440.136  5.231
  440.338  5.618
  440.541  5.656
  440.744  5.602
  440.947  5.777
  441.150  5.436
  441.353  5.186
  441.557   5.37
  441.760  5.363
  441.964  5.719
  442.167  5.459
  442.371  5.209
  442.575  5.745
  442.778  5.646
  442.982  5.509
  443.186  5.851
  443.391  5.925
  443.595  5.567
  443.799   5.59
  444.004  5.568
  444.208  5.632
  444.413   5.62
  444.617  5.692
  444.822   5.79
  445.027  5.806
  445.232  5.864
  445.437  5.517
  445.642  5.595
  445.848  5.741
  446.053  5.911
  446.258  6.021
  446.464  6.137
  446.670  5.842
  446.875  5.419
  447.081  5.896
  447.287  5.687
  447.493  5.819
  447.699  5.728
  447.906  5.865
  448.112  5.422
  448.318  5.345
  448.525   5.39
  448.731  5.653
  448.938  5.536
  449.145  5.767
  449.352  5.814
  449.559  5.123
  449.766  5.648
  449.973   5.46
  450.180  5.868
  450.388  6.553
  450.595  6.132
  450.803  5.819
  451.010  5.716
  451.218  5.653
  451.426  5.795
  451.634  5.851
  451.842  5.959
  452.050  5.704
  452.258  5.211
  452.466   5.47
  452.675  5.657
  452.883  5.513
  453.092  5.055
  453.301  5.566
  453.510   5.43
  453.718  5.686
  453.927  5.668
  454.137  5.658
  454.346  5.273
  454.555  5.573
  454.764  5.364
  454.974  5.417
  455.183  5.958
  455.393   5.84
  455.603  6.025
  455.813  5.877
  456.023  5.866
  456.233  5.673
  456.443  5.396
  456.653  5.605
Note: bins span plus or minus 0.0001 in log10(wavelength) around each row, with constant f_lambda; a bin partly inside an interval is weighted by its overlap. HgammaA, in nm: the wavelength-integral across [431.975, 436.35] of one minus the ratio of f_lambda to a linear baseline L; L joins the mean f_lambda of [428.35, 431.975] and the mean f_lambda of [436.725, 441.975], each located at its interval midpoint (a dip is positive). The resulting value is 0.35 nm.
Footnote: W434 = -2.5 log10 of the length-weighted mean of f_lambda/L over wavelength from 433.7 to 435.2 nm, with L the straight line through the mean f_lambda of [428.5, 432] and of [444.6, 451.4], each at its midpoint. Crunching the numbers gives 0.141 mag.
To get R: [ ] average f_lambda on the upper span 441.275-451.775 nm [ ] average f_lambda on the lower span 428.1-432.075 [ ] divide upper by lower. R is 1.1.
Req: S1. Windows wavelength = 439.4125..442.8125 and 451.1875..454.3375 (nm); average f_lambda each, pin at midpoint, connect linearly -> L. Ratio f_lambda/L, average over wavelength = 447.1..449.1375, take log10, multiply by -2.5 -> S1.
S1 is -0.02 mag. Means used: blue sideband 5.45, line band 5.62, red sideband 5.58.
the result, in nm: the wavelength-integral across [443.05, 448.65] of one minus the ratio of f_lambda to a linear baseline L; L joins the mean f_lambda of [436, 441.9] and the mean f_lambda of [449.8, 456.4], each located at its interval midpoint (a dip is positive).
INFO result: -0.13 nm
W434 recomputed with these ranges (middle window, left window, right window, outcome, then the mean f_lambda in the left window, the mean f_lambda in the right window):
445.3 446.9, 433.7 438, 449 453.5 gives -0.05 mag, 5.28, 5.67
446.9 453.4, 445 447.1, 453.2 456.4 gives 0.01 mag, 5.79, 5.65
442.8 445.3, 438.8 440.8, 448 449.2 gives -0.05 mag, 5.34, 5.51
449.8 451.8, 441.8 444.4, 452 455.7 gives -0.06 mag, 5.61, 5.56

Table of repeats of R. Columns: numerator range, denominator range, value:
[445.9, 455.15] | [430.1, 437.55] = 1.11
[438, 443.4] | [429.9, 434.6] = 1.10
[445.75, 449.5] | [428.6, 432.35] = 1.10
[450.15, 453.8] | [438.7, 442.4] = 1.06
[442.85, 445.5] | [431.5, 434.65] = 1.18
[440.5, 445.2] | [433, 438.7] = 1.08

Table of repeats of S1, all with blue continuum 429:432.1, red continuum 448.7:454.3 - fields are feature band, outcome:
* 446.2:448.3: -0.038 mag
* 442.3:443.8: -0.034 mag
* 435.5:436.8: -0.068 mag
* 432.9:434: 0.160 mag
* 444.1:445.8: -0.035 mag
